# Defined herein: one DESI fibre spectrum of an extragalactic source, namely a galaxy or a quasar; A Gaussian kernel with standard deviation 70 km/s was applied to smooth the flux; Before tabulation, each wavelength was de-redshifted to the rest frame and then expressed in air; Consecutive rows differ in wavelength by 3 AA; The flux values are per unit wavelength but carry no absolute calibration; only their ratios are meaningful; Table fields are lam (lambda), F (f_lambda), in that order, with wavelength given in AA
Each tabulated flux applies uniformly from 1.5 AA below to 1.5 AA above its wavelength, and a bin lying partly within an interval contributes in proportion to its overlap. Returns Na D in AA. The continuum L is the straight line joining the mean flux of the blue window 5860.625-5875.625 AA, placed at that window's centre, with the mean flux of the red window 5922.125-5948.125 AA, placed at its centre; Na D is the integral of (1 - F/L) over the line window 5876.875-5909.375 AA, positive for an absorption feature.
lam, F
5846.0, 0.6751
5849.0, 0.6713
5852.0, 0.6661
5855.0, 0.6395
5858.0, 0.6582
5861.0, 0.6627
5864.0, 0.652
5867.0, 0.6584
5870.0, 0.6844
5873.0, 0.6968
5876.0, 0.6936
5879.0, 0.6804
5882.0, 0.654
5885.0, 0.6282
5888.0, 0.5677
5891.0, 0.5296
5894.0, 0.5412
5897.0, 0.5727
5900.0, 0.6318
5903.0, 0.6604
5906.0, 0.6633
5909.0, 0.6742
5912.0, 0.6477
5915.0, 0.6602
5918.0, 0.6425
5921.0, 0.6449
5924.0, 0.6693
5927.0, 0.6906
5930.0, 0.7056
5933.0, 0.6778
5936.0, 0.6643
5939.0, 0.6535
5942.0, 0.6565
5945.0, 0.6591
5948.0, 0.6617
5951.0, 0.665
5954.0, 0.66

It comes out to 2.6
